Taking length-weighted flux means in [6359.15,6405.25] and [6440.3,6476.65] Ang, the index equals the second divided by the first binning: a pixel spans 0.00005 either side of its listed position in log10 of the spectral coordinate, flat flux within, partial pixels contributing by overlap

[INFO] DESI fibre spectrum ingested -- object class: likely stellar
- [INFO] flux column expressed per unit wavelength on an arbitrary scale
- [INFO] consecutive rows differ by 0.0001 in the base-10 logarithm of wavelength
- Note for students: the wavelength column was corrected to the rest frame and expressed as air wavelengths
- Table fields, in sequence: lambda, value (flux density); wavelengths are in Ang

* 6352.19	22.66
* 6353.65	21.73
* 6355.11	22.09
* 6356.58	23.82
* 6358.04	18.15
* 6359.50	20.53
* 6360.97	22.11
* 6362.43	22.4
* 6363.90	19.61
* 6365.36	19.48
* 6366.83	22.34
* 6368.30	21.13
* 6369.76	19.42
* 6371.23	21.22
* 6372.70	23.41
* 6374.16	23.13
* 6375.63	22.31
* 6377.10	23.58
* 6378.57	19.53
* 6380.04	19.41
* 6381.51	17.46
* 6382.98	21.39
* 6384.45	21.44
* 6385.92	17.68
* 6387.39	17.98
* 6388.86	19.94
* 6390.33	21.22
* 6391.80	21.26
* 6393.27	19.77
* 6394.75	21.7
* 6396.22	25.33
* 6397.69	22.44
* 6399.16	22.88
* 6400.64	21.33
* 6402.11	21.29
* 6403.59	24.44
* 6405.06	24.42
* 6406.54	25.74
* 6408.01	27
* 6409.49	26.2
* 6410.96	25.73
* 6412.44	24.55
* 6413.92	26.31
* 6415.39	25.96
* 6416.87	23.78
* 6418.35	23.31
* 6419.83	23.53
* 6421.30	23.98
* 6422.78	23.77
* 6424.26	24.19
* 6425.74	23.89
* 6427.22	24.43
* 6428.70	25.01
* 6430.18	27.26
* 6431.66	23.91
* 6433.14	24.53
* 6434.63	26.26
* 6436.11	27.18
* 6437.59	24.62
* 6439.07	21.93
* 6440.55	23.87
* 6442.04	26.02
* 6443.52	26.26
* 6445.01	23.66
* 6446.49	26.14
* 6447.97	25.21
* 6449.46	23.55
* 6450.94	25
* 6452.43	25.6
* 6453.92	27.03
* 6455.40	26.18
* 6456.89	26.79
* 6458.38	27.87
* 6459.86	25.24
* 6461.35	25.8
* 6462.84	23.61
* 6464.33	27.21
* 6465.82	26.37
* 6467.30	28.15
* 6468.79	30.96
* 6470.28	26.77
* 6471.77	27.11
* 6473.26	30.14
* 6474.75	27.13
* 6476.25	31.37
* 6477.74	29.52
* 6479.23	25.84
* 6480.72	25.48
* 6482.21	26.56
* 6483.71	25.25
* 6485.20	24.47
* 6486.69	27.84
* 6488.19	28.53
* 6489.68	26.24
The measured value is 1.25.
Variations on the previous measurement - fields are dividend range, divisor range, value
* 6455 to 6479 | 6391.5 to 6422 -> 1.15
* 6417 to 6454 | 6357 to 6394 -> 1.20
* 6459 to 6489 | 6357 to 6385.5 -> 1.30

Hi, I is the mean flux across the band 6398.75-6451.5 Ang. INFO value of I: 24.7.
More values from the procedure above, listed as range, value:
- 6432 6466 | 25.4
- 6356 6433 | 22.6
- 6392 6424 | 23.9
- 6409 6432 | 24.7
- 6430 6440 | 25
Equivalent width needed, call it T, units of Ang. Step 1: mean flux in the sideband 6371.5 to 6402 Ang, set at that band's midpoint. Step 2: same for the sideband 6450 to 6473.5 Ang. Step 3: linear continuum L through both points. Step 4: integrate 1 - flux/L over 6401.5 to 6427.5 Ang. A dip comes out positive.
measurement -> -1.5 Ang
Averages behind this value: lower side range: 21.2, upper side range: 26.8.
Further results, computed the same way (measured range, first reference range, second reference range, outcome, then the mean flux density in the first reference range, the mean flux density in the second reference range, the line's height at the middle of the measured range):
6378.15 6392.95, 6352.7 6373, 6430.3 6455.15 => 1.7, 21.2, 25.1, 22.3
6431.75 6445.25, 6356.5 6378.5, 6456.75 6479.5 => 0.4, 21.4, 27.5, 25.7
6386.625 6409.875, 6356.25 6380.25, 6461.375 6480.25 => 0.6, 21.3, 27.7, 23.2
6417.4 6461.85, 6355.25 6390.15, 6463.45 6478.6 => 1.6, 20.8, 28.4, 26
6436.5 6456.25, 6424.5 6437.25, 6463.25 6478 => 1.0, 25.2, 28.3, 26.4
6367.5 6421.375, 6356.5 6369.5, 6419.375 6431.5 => 0.7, 20.9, 24.5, 22.7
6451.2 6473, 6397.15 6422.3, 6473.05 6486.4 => -0.3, 24.3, 27.2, 26.5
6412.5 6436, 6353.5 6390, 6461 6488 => -0.6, 20.8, 27.2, 24.1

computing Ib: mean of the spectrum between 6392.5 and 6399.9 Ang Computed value 22.4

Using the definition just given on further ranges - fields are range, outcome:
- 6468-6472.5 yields 28.3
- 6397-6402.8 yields 22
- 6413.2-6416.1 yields 26.2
